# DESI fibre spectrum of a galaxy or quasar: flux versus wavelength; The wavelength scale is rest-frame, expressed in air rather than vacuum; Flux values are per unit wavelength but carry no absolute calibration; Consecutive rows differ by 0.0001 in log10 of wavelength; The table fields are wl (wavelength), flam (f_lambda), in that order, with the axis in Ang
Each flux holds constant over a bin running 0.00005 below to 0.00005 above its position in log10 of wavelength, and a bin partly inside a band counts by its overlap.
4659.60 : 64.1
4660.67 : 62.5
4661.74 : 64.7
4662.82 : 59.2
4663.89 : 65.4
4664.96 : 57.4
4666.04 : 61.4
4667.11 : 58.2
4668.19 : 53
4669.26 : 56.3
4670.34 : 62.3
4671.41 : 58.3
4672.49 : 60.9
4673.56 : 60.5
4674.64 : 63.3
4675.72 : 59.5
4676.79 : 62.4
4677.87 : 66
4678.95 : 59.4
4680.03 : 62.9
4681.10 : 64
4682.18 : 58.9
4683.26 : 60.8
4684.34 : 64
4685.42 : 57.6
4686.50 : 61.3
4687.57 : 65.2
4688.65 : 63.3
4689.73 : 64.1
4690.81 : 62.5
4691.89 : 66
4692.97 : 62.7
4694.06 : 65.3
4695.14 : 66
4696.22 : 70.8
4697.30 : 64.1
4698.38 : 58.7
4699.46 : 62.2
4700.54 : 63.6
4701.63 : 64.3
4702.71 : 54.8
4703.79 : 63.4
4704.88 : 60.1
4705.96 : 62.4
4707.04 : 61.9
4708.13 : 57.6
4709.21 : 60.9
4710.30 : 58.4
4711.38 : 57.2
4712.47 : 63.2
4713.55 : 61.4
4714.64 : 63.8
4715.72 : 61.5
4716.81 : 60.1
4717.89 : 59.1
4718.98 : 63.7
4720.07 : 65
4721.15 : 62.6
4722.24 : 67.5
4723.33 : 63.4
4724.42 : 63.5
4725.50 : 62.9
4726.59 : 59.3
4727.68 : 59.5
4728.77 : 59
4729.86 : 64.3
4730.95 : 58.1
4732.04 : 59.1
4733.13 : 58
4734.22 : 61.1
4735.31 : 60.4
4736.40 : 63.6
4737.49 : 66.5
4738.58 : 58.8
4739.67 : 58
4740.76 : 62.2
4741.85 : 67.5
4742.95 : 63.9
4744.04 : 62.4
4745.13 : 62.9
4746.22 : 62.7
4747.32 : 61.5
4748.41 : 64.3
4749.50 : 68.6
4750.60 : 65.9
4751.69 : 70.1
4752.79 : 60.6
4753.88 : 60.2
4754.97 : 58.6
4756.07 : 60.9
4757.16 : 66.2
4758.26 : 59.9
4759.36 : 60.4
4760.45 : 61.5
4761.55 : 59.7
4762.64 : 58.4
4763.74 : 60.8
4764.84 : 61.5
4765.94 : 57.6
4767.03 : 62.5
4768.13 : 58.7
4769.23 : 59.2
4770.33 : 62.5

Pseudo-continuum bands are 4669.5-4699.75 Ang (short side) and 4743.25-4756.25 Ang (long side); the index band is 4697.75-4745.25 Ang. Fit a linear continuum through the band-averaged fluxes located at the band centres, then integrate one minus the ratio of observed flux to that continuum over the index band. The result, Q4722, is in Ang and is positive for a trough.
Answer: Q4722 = 1.10 Ang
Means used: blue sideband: 62.6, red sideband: 63.3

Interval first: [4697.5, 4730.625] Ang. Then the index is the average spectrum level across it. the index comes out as 61.5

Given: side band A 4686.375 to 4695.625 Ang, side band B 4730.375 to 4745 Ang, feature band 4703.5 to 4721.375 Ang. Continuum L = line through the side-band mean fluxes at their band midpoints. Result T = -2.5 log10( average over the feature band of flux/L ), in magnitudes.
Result 0.03 mag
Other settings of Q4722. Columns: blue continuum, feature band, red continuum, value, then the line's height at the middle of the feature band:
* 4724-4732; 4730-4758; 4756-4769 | -0.8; 60.7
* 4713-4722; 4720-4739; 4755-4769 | 0.0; 61.9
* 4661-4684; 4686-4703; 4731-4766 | -0.7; 61.1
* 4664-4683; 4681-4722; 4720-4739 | -0.7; 61.1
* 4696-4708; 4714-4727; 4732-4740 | -0.3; 61.4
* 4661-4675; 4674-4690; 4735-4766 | -0.4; 60.5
